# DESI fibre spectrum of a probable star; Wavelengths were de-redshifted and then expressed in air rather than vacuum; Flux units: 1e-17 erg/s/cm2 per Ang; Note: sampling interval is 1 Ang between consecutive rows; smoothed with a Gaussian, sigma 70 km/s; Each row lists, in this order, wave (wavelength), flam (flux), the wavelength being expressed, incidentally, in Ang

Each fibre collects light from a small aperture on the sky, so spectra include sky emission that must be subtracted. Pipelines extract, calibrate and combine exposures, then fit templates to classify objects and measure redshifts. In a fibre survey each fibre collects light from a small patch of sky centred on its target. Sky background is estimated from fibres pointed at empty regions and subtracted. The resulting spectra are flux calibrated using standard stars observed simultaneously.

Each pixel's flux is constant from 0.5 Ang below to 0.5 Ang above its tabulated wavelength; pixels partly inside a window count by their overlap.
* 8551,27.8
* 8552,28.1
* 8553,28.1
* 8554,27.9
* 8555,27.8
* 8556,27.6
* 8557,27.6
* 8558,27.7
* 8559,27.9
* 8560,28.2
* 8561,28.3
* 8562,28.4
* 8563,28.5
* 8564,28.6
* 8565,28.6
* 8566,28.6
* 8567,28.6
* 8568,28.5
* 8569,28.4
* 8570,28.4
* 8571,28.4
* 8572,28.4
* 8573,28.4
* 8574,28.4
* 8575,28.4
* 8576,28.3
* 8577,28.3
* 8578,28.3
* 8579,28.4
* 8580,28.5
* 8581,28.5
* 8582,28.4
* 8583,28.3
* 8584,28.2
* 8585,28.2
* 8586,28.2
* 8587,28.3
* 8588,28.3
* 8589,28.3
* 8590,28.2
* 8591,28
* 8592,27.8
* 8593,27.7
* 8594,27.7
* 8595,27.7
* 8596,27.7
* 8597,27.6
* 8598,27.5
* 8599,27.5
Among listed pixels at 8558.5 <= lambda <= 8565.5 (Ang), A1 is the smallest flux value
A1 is 27.9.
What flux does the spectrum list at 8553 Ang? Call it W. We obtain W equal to 28.1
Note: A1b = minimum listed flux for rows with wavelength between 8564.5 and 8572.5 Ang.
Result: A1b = 28.4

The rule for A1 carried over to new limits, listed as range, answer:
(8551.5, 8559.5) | 27.6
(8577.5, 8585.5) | 28.2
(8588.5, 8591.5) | 28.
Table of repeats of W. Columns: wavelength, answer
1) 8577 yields 28.3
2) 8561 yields 28.3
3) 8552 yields 28.1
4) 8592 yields 27.8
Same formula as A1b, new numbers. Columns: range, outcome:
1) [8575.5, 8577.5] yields 28.3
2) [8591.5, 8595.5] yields 27.7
